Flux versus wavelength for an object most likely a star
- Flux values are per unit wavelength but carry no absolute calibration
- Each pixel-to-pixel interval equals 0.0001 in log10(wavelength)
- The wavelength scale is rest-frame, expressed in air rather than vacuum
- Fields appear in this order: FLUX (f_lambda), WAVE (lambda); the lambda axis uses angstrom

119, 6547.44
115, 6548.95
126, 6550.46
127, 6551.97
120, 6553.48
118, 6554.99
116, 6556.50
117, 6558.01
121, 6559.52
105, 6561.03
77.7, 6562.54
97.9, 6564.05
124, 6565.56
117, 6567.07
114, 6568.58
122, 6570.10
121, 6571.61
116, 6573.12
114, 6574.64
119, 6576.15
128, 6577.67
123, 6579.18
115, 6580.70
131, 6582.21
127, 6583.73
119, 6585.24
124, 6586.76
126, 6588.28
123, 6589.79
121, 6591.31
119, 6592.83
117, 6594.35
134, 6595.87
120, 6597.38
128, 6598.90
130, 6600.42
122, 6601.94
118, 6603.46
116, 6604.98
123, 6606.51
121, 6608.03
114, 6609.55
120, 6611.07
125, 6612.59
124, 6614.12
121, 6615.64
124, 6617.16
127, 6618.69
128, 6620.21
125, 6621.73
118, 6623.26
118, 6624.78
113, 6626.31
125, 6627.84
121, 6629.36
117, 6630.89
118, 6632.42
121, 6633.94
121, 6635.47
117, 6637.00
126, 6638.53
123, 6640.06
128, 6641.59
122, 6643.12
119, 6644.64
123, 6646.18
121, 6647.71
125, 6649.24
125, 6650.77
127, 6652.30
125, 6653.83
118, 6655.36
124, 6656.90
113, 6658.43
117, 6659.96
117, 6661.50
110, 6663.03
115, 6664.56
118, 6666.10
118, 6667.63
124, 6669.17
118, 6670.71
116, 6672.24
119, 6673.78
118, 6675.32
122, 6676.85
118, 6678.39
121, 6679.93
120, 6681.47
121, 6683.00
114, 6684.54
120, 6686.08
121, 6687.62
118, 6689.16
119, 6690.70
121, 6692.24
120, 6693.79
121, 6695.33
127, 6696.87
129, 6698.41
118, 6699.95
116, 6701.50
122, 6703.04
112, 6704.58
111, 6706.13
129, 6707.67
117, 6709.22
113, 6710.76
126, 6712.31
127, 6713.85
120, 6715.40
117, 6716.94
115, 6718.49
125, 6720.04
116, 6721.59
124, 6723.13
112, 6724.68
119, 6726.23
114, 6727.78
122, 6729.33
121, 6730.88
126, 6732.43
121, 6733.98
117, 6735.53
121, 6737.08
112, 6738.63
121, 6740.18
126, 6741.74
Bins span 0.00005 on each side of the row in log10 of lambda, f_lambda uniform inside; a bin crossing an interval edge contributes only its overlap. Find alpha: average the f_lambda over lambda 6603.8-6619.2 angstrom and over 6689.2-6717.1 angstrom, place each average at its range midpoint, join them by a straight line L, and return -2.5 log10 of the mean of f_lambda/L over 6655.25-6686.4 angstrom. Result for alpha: 0.02 mag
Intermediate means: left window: 121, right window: 120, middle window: 118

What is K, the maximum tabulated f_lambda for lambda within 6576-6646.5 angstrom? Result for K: 134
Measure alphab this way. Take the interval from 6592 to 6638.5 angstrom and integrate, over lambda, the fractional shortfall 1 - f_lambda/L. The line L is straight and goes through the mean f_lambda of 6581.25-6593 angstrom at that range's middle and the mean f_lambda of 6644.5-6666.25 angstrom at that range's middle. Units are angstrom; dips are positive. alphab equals 0.2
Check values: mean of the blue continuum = 124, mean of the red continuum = 120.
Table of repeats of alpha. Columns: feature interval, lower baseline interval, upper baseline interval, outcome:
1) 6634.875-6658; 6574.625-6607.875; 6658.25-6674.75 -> -0.039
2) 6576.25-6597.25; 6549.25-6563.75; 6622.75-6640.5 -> -0.066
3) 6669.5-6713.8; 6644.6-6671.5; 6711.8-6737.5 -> 0.002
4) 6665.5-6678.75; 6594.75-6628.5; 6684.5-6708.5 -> 0.015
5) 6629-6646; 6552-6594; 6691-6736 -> -0.022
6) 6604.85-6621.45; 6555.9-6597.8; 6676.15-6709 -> -0.033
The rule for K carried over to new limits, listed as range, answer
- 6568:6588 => 131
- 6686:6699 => 129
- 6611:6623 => 128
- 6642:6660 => 127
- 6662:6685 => 124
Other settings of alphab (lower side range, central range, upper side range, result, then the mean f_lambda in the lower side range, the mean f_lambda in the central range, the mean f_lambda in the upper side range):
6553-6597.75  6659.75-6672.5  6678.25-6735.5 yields 0.2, 118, 117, 120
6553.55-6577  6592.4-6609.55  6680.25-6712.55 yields -1.0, 114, 122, 120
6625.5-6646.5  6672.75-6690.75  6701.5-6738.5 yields 0.1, 121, 119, 119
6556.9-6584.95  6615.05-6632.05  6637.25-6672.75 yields -0.4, 116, 121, 121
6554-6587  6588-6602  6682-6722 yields -0.8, 117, 124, 120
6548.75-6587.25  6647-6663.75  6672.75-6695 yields -0.2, 117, 120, 119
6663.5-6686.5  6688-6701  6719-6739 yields -0.3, 119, 121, 119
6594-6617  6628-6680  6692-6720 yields 0.5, 122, 120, 120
